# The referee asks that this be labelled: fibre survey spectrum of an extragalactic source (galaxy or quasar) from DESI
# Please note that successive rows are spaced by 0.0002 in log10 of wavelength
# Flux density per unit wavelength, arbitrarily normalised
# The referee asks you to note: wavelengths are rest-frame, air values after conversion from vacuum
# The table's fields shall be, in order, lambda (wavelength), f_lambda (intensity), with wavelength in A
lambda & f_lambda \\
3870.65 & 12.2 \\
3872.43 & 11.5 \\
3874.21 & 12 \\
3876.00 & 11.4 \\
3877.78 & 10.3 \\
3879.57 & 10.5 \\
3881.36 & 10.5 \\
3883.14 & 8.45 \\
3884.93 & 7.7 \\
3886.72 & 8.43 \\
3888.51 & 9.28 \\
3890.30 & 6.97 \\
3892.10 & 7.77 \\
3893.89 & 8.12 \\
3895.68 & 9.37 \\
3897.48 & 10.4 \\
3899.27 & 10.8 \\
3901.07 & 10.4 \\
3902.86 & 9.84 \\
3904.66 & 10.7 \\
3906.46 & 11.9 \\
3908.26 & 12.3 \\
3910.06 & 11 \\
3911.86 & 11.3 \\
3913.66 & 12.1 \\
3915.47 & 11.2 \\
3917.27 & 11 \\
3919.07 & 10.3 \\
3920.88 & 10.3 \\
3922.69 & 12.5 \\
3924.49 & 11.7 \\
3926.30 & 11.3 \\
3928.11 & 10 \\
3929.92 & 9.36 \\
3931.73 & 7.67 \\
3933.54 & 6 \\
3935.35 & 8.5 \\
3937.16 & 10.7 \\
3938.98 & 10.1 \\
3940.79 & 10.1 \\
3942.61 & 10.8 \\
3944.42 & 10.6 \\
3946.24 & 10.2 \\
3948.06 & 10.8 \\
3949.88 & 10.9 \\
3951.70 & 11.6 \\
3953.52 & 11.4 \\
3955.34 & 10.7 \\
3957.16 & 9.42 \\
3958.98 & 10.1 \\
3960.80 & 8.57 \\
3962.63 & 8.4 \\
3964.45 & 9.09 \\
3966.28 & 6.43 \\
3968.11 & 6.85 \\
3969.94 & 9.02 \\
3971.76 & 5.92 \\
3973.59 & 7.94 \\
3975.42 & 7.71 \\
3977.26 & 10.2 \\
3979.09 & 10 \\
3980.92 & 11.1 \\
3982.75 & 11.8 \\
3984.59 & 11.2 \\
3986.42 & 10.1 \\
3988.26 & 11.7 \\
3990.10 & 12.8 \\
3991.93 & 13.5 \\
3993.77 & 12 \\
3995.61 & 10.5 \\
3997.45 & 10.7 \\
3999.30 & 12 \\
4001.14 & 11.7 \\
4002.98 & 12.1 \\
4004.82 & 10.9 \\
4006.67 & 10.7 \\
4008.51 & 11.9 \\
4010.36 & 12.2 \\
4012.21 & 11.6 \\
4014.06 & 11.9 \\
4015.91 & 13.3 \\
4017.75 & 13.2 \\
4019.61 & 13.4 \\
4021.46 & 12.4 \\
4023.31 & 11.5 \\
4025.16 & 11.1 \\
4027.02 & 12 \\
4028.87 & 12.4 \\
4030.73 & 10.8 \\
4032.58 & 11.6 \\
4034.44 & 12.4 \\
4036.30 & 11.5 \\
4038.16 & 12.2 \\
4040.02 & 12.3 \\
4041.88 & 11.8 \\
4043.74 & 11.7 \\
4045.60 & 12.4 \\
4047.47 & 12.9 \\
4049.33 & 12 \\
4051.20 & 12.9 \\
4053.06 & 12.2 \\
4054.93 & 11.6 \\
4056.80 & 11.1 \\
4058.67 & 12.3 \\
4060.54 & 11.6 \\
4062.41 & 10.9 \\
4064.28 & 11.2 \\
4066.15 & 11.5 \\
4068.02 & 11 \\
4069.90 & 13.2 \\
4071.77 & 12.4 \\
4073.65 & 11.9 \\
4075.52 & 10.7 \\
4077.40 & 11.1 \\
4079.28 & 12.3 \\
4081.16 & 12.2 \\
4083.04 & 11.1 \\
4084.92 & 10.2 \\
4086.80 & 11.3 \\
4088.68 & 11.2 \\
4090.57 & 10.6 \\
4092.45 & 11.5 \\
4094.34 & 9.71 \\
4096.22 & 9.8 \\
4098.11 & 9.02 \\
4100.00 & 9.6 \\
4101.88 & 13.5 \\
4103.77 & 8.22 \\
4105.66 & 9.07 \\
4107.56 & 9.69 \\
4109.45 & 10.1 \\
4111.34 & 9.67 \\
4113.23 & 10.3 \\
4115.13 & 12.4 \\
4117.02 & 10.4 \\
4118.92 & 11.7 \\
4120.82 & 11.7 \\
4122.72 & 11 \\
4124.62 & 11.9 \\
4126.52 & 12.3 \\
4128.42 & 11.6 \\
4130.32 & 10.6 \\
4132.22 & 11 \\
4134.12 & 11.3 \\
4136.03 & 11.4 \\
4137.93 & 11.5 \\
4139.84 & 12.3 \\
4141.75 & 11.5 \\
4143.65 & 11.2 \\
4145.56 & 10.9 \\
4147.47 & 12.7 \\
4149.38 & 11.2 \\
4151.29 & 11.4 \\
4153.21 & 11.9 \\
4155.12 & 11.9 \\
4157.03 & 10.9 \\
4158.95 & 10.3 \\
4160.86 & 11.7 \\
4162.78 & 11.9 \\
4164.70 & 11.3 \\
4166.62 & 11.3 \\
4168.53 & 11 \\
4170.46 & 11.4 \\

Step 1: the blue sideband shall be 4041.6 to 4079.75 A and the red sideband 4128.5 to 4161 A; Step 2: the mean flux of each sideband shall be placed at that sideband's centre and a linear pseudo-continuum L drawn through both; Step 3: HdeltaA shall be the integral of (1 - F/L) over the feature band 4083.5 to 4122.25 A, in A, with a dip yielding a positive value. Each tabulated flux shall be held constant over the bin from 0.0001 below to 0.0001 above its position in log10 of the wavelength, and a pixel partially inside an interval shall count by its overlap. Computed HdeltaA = 3.72 A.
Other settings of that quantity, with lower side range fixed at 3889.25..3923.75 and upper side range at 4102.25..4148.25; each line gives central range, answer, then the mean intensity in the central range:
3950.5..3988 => 4.2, 9.43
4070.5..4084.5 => -1.0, 11.7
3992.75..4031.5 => -4.0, 11.8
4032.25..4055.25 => -2.8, 12.1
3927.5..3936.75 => 1.9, 8.38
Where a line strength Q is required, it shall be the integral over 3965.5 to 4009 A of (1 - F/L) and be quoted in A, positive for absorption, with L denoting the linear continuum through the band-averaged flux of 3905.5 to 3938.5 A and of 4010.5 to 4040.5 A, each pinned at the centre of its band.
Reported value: 4.4 A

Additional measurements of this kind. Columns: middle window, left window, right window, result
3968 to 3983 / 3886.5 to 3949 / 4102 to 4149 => 2.10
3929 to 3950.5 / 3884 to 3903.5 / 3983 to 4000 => 1.28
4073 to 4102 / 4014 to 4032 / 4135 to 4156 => 2.44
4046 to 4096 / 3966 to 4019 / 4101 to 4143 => -2.72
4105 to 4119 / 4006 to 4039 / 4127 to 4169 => 1.48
